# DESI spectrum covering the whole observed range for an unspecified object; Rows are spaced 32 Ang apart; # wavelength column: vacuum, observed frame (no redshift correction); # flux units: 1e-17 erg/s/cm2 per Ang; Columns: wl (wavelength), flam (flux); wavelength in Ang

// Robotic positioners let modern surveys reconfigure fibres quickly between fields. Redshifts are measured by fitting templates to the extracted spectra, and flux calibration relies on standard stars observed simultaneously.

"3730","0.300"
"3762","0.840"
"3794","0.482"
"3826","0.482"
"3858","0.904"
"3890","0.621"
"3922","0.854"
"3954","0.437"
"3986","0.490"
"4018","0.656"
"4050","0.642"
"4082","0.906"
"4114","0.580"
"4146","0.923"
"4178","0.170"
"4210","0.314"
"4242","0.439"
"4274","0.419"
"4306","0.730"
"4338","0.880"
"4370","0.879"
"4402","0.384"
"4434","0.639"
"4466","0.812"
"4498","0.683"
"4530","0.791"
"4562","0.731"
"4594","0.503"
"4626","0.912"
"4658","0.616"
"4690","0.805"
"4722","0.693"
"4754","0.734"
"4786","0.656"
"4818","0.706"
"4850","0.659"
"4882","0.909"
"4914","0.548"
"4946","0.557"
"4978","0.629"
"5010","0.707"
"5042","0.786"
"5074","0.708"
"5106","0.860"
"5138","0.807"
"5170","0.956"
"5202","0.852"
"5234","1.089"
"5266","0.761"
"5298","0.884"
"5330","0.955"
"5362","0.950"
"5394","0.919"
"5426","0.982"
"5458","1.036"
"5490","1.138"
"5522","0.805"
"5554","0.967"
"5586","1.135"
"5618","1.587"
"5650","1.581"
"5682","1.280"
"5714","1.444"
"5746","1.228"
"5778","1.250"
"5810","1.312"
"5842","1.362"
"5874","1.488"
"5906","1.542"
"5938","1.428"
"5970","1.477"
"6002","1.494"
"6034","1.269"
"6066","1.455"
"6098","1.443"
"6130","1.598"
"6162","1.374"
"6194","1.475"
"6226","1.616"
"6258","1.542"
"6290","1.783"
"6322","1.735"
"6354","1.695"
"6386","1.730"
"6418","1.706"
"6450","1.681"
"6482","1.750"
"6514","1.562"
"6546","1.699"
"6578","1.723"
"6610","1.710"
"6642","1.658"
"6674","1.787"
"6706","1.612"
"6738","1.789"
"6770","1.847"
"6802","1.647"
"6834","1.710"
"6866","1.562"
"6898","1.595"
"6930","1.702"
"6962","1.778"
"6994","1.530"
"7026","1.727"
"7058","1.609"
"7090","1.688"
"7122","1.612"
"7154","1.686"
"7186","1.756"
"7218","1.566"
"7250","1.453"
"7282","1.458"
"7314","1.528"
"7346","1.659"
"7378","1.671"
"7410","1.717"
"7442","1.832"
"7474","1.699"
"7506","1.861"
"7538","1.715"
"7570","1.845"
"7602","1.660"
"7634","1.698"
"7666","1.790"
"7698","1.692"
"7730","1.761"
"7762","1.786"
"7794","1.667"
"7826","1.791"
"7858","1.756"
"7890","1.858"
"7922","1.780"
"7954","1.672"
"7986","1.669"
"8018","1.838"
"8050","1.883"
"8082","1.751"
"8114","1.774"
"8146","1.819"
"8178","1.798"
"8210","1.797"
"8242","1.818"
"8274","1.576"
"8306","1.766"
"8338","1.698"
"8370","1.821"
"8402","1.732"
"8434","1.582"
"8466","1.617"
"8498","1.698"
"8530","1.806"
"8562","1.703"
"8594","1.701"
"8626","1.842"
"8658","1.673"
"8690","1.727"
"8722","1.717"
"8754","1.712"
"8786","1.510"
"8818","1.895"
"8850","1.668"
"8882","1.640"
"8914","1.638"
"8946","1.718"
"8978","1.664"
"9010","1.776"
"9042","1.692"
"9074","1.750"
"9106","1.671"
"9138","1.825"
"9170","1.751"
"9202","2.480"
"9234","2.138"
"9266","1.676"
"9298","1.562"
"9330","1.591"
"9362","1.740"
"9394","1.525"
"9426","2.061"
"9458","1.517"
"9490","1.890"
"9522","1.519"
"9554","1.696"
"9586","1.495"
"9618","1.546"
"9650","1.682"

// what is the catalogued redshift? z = 0.40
